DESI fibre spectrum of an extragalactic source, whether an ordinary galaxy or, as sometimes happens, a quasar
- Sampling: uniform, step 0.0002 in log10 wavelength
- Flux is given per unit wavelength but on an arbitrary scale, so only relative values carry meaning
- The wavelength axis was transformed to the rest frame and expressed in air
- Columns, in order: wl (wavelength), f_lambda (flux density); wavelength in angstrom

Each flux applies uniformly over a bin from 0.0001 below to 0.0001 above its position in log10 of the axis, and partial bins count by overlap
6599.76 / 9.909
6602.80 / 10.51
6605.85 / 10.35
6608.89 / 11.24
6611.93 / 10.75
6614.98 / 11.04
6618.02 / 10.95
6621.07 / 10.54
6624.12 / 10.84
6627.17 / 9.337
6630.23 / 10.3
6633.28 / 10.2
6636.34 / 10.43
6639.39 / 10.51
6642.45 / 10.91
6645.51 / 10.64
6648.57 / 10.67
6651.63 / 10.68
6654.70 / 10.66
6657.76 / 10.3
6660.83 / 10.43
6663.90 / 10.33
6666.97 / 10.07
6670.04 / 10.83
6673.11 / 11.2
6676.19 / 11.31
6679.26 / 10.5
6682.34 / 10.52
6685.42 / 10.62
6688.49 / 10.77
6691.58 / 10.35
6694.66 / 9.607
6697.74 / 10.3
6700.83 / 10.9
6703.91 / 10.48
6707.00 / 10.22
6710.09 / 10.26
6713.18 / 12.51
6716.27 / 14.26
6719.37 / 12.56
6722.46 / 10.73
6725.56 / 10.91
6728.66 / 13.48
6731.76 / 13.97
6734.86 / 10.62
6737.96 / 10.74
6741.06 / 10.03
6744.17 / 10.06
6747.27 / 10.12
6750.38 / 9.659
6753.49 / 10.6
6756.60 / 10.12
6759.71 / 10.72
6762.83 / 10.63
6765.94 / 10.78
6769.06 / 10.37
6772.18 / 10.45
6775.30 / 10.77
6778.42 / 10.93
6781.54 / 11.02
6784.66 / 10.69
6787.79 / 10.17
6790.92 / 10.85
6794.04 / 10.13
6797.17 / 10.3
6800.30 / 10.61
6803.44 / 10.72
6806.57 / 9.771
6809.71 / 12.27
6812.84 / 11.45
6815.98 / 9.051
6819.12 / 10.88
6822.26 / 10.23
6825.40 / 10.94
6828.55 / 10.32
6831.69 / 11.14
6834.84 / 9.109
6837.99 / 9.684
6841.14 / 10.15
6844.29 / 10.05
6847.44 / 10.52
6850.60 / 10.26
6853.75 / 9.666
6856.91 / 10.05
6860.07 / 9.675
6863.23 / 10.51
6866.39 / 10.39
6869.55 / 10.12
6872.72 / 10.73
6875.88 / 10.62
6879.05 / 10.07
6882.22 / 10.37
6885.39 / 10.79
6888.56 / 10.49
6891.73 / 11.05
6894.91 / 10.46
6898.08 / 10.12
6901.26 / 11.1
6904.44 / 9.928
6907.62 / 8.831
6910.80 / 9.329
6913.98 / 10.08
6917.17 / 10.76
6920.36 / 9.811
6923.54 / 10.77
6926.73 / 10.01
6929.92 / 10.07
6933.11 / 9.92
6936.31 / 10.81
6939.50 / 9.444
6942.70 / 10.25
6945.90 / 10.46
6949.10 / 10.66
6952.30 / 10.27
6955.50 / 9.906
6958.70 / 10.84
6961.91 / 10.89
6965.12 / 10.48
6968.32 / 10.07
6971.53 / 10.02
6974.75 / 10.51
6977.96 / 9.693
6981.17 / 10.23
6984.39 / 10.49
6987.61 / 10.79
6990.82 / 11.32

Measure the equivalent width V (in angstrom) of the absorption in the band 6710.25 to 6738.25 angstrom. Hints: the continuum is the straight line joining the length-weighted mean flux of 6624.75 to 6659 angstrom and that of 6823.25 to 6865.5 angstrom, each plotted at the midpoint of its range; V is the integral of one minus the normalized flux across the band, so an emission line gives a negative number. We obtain -5.0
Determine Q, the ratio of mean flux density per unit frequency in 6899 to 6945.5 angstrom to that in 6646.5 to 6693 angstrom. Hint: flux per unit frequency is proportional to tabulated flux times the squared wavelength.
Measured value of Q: 1.02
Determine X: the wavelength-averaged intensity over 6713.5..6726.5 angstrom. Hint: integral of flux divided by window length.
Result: 12.2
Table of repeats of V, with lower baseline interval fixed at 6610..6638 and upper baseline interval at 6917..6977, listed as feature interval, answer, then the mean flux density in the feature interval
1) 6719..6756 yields -2.21 angstrom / 11.1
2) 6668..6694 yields -0.61 angstrom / 10.7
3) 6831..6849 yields 0.53 angstrom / 10.1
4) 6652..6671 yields 0.07 angstrom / 10.4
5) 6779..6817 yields -0.83 angstrom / 10.6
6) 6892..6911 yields 0.45 angstrom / 10.1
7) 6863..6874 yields -0.08 angstrom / 10.4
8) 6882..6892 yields -0.32 angstrom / 10.7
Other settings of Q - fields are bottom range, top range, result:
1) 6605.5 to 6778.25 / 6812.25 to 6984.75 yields 1.01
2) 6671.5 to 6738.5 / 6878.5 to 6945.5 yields 0.97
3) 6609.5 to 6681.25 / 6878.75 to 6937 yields 1.05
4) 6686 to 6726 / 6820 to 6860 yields 0.96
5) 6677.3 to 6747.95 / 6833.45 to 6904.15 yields 0.97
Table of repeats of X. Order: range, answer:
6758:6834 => 10.6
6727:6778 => 10.8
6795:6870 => 10.3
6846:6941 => 10.2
